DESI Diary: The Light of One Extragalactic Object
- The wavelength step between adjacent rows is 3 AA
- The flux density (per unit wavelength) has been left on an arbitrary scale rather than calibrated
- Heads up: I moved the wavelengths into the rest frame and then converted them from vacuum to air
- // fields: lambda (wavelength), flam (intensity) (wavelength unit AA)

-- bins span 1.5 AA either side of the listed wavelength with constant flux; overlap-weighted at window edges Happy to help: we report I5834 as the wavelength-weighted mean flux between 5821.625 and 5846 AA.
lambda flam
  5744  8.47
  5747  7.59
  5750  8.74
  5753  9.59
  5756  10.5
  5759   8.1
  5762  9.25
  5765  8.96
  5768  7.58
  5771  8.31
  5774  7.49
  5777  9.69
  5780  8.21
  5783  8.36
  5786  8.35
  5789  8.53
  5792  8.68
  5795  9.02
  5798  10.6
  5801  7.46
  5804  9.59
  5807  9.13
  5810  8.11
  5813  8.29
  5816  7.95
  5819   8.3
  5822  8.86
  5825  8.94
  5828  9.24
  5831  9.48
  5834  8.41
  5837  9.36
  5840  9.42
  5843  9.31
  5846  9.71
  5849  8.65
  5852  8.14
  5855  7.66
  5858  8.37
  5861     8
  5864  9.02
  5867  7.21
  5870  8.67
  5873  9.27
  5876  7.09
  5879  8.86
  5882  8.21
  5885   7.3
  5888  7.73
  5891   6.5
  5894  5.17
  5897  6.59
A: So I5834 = 9.18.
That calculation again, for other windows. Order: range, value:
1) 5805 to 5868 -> 8.66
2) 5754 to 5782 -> 8.69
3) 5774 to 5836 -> 8.73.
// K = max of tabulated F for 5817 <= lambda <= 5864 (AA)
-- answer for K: 9.71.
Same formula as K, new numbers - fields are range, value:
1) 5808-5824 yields 8.86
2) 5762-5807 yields 10.6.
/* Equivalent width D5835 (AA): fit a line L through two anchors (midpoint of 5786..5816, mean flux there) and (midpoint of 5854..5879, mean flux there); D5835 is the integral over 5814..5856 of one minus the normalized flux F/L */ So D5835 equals -1.7 AA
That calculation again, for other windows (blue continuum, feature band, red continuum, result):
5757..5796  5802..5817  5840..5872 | -0.13 AA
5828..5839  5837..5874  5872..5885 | 0.14 AA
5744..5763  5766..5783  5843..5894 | 0.93 AA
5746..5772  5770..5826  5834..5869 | 0.50 AA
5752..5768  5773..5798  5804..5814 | 0.56 AA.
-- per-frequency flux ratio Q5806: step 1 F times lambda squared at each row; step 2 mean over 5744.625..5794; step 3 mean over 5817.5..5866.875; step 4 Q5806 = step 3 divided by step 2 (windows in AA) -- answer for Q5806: 1.04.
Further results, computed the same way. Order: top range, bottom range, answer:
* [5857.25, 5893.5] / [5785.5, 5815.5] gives 0.93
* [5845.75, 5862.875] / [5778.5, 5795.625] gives 1.00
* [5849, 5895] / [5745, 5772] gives 0.94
